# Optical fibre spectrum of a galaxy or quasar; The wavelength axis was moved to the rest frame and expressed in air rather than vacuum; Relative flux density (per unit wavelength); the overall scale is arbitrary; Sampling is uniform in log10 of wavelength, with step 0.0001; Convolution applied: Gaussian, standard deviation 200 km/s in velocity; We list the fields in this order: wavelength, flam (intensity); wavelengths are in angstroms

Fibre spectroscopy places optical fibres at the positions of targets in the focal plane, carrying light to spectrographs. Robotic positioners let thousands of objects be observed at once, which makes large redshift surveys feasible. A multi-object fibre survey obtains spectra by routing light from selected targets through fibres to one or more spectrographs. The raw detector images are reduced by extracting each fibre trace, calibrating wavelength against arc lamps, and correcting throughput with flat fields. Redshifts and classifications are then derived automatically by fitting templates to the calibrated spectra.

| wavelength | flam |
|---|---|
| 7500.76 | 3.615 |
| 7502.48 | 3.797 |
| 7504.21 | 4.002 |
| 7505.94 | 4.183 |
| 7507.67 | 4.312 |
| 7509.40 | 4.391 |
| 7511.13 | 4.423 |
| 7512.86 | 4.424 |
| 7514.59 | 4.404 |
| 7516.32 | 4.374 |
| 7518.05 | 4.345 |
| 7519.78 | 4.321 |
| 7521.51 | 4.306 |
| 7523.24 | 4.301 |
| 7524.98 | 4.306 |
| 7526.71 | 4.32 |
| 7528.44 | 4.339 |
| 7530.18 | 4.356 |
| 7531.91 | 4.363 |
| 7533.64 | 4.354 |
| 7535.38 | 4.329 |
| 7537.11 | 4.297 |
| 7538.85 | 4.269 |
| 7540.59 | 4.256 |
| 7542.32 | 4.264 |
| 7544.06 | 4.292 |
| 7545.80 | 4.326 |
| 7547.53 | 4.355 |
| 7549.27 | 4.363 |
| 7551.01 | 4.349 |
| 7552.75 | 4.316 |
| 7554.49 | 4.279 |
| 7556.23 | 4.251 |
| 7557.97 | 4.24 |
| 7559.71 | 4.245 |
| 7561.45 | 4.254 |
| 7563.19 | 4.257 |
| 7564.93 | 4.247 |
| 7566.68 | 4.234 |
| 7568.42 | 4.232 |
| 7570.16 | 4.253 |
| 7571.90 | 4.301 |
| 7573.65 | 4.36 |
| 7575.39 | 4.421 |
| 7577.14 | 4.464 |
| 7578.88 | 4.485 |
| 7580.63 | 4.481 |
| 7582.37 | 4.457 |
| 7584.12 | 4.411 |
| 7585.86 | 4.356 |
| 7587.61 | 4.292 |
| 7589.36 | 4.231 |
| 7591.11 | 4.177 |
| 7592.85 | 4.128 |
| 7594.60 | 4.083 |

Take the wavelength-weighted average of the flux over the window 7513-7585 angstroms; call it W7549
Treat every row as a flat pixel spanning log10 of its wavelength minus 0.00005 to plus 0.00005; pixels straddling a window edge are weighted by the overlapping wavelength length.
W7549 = 4.33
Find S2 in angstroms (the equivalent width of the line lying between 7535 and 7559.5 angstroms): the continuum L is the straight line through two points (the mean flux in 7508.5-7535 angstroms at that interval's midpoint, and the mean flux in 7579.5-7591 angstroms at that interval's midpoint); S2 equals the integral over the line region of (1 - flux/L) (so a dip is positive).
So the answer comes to 0.3 angstroms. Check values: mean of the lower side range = 4.35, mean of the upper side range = 4.36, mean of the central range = 4.3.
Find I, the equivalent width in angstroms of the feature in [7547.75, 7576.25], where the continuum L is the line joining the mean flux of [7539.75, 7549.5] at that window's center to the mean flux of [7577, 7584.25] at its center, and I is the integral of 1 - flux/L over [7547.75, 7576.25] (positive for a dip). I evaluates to 0.62 angstroms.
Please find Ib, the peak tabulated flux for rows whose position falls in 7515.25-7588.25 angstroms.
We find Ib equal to 4.485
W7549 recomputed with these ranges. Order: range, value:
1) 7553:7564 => 4.26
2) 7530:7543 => 4.31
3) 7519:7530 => 4.32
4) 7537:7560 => 4.29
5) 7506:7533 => 4.35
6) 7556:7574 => 4.26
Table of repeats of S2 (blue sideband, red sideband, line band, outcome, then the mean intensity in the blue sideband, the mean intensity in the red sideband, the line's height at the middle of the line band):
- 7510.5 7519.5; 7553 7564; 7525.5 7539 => 0.0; 4.39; 4.26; 4.34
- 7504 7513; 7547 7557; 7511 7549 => -0.2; 4.3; 4.32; 4.31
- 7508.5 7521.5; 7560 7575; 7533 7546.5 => 0.1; 4.38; 4.27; 4.33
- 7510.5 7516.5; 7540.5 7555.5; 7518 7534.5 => 0.2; 4.41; 4.31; 4.37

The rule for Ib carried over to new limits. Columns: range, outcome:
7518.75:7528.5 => 4.339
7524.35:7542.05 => 4.363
